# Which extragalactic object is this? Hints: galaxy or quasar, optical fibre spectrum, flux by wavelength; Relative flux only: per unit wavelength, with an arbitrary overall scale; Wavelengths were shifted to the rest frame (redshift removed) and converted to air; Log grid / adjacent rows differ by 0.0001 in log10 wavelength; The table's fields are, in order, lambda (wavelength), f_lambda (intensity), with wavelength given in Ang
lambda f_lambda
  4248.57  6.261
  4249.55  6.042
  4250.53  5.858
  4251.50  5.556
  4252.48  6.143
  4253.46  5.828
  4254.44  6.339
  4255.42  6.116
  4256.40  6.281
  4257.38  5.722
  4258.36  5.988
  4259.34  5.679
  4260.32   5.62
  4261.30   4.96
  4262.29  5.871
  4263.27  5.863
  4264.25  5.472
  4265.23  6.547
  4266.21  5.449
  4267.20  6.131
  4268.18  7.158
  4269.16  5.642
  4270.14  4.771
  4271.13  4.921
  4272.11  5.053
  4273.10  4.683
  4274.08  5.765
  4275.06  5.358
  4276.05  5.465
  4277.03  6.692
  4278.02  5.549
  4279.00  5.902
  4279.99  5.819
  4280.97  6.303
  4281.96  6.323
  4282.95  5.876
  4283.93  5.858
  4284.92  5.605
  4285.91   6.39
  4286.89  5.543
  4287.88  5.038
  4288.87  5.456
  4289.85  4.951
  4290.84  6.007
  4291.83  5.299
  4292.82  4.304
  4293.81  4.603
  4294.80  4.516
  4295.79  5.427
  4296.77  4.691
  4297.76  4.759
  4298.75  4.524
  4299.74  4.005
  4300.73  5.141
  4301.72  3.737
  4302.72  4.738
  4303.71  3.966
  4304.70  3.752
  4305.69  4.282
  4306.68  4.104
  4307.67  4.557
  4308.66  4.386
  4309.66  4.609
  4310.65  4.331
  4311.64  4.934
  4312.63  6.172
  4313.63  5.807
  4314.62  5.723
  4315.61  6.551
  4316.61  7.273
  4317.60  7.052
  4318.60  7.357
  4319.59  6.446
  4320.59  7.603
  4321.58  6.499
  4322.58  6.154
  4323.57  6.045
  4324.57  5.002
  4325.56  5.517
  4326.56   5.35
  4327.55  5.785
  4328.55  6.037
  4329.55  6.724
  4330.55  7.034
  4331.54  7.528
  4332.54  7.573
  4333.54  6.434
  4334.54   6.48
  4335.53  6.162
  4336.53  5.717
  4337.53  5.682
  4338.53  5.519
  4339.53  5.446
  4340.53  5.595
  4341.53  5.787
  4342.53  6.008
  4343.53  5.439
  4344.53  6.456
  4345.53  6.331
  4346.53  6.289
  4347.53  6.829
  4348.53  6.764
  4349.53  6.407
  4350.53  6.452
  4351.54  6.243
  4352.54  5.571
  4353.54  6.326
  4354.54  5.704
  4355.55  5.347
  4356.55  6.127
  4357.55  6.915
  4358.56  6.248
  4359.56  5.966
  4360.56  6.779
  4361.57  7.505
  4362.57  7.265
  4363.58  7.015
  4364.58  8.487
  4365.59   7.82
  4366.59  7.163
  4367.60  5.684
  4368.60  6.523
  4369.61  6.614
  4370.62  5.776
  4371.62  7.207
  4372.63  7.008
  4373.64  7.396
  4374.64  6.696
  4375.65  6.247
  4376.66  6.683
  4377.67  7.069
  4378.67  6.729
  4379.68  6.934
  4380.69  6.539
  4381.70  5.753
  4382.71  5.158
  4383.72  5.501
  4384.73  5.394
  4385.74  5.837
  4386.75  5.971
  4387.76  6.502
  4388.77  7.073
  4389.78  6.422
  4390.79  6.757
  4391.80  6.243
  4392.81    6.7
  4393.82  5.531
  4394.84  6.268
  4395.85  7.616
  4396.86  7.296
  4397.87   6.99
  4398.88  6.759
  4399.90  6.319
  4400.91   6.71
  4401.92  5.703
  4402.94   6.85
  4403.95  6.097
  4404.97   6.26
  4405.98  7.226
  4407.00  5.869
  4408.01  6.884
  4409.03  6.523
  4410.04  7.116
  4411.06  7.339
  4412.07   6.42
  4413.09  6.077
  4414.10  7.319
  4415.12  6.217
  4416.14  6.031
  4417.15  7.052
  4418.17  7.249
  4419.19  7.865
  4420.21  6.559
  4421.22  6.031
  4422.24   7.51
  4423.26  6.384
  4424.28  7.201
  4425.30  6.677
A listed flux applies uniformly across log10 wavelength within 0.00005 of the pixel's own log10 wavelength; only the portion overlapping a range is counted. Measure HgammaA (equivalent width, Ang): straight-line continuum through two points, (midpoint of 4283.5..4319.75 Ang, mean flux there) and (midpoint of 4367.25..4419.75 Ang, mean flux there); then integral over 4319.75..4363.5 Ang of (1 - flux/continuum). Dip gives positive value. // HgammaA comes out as -3.7 Ang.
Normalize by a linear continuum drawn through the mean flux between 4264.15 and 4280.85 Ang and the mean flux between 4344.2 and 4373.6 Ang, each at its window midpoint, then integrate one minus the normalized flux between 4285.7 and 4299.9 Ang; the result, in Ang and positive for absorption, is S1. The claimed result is 2.09 Ang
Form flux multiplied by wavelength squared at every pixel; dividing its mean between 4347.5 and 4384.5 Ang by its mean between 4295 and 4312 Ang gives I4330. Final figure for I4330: 1.5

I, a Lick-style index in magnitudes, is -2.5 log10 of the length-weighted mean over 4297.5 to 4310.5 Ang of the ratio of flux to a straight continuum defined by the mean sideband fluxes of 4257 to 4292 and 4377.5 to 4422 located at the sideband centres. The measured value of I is 0.33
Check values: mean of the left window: 5.69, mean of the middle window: 4.34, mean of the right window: 6.52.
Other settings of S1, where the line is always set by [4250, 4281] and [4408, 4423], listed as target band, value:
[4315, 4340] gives -0.7 Ang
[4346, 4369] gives -0.7 Ang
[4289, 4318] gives 5.1 Ang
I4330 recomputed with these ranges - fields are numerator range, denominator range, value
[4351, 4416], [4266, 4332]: 1.23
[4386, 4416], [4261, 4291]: 1.22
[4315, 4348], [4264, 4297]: 1.16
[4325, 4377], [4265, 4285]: 1.16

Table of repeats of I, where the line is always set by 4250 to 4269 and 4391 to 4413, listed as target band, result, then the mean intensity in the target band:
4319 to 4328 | 0.03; 6.07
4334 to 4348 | 0.06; 5.98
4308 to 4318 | 0.10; 5.65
